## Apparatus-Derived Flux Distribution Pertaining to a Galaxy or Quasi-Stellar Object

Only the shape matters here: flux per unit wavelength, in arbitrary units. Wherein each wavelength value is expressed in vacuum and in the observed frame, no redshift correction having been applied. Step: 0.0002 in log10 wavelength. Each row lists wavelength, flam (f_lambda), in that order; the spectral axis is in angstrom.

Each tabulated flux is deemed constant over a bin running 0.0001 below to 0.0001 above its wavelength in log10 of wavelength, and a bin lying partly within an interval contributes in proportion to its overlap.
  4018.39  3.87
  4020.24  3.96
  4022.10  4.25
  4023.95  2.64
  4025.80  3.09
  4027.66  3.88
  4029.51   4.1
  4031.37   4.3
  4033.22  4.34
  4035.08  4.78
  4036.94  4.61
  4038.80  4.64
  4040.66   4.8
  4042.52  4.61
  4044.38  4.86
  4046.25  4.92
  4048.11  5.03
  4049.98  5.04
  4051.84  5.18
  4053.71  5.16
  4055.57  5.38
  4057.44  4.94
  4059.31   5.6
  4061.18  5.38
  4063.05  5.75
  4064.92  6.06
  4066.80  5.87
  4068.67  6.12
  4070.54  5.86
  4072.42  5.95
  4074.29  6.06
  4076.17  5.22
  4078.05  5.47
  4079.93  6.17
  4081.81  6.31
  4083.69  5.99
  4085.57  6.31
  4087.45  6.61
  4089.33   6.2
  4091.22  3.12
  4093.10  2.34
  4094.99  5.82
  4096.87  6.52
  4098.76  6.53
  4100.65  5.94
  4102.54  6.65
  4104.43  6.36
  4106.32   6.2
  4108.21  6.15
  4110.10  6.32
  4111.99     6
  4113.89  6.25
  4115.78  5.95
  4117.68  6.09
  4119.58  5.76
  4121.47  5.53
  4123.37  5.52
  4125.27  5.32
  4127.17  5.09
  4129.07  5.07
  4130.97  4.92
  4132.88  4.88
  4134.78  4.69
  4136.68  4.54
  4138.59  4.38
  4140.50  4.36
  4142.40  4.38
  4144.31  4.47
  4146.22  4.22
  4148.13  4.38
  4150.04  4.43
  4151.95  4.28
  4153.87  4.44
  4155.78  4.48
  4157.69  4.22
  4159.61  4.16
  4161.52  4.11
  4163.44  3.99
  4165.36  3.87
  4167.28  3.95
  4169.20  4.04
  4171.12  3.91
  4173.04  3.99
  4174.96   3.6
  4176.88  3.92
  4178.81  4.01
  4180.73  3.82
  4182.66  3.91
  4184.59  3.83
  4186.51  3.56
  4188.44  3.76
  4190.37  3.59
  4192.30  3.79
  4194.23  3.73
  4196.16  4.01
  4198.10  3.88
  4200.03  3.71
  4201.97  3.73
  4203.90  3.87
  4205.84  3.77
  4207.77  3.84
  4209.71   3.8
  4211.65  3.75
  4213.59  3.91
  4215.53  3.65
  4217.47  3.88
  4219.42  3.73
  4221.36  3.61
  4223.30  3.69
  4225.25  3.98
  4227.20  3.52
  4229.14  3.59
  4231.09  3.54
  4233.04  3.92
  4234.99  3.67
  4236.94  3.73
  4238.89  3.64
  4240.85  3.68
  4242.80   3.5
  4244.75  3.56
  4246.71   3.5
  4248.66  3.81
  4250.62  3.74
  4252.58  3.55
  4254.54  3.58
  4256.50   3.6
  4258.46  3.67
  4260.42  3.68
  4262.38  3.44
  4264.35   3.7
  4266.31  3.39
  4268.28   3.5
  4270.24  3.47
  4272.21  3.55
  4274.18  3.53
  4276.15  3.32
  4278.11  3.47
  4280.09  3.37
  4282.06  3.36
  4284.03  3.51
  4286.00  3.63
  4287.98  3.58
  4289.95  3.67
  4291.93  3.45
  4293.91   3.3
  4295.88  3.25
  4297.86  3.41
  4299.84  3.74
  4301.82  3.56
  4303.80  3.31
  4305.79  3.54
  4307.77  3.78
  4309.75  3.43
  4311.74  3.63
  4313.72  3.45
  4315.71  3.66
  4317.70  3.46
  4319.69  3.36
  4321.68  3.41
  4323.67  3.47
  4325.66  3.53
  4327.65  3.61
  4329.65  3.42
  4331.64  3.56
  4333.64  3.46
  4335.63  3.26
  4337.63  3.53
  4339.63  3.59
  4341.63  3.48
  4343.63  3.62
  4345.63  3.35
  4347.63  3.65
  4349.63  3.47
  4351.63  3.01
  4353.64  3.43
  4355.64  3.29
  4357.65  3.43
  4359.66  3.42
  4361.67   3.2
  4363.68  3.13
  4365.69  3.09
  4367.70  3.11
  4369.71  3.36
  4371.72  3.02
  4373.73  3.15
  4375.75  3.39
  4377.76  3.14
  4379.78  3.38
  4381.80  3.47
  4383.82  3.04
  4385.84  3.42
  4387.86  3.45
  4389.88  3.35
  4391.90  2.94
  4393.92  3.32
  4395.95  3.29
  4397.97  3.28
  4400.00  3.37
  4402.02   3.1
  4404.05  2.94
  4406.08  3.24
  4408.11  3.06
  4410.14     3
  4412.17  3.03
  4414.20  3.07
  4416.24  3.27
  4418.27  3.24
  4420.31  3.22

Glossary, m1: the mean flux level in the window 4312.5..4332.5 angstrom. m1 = 3.49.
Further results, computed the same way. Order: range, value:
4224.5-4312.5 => 3.56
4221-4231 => 3.67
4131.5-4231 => 3.99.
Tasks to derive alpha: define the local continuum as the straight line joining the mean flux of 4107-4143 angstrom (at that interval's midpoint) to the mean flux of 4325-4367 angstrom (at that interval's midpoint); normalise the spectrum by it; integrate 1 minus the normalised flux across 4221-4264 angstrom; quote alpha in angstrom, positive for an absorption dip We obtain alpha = 6.6 angstrom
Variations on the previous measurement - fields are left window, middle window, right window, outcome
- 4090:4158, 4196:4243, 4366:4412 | 7.6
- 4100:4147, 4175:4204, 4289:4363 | 5.9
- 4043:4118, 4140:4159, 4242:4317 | 2.2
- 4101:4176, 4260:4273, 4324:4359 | 1.5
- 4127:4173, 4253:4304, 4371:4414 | 3.3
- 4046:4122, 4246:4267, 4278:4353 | 2.3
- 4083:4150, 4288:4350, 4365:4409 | 4.3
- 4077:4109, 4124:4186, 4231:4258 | 7.9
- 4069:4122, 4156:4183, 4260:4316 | 5.3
